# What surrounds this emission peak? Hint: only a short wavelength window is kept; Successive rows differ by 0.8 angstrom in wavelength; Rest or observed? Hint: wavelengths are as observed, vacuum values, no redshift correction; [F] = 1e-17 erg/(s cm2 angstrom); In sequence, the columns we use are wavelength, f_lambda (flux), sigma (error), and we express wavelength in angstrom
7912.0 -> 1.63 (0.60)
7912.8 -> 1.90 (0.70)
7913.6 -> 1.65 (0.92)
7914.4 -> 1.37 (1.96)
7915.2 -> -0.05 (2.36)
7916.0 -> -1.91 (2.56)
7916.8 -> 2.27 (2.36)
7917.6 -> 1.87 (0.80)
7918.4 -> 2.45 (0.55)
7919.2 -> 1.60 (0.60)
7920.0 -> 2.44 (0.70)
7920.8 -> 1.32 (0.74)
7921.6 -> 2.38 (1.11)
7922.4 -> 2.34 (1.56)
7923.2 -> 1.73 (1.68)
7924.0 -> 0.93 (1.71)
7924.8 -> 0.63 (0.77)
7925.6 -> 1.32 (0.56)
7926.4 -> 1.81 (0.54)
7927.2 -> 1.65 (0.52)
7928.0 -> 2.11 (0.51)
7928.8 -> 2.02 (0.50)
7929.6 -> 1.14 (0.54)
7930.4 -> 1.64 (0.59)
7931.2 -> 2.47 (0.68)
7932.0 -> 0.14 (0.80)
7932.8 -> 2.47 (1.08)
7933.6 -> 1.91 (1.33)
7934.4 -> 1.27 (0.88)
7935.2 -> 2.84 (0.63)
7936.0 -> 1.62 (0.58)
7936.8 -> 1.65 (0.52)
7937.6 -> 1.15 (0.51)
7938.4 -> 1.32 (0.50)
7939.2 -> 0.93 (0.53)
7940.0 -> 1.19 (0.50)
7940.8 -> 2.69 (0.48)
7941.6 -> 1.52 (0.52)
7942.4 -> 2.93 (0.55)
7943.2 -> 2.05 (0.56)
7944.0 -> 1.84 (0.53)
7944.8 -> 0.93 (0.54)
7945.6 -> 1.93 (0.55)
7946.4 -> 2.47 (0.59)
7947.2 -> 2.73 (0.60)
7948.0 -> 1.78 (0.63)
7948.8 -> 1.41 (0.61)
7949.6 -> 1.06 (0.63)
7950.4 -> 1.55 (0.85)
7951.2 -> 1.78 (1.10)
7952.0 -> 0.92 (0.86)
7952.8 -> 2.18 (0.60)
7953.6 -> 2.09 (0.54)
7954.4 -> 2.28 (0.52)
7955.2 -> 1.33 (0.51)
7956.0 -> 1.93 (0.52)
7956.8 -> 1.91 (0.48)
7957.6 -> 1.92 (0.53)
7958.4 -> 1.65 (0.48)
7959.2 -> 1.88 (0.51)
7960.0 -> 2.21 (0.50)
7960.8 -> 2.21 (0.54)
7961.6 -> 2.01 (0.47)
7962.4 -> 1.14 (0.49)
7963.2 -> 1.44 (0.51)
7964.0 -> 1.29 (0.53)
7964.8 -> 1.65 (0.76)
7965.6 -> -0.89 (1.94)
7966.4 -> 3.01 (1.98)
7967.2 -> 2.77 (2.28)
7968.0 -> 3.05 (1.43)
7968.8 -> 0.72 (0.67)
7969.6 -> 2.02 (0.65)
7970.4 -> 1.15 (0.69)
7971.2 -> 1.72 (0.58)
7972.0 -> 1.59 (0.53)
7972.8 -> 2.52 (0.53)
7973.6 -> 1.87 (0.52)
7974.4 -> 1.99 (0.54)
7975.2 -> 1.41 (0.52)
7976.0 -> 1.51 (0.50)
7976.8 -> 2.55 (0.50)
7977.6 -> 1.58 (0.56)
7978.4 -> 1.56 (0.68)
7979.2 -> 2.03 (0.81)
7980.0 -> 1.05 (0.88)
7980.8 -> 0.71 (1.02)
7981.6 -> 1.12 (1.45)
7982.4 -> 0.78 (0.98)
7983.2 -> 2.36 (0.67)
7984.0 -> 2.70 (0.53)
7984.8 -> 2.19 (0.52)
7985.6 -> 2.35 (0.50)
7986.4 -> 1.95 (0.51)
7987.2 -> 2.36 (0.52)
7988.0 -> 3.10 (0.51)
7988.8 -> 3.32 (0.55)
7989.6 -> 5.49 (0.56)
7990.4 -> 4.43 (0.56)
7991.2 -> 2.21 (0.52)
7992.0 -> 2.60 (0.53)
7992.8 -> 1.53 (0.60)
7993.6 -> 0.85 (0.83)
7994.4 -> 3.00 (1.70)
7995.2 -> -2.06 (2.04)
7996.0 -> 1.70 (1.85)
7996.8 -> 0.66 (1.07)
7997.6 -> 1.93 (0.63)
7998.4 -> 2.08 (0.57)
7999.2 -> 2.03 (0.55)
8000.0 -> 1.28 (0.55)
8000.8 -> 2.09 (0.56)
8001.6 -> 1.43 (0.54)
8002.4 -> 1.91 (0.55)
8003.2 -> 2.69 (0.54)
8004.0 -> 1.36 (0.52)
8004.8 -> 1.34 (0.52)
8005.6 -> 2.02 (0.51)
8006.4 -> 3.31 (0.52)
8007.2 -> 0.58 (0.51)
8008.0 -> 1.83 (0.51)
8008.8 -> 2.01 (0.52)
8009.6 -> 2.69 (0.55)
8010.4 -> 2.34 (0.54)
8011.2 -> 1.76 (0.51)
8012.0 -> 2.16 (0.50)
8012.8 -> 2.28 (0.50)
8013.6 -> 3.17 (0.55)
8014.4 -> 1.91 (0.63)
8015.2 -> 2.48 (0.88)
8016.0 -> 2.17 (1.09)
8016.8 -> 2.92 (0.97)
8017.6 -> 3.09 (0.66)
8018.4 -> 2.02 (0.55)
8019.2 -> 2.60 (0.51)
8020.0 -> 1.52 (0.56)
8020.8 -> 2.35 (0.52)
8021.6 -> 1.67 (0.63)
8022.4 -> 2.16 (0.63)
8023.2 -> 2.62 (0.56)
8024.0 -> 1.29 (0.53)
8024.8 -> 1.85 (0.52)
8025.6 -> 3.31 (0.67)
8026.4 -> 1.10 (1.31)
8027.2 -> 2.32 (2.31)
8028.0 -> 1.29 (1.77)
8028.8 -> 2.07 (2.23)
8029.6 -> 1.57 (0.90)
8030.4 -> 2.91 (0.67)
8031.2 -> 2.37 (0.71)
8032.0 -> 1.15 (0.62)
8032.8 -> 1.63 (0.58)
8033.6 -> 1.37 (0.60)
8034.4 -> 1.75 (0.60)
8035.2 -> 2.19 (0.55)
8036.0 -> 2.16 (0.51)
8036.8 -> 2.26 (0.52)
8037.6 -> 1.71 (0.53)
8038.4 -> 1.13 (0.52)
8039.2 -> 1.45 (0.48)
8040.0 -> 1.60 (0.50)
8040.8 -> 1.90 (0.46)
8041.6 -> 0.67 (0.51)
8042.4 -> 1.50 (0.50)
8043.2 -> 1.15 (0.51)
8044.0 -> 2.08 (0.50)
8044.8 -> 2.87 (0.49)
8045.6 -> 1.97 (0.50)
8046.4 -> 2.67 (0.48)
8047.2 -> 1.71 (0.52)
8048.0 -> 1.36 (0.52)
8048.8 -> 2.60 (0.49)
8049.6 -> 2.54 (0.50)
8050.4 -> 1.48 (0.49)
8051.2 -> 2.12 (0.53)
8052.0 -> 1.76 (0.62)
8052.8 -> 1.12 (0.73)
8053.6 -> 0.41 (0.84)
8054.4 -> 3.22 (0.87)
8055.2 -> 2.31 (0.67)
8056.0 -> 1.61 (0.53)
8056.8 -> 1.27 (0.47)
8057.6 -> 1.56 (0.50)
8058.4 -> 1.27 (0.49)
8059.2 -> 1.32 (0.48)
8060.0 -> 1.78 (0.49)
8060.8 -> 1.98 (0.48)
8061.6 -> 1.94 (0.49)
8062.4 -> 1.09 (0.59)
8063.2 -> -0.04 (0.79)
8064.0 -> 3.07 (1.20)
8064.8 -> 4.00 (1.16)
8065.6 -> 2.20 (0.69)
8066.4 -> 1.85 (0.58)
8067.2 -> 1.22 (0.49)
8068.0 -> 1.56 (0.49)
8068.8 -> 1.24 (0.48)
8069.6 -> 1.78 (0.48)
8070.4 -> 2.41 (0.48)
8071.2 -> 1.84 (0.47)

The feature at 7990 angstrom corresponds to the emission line Halpha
